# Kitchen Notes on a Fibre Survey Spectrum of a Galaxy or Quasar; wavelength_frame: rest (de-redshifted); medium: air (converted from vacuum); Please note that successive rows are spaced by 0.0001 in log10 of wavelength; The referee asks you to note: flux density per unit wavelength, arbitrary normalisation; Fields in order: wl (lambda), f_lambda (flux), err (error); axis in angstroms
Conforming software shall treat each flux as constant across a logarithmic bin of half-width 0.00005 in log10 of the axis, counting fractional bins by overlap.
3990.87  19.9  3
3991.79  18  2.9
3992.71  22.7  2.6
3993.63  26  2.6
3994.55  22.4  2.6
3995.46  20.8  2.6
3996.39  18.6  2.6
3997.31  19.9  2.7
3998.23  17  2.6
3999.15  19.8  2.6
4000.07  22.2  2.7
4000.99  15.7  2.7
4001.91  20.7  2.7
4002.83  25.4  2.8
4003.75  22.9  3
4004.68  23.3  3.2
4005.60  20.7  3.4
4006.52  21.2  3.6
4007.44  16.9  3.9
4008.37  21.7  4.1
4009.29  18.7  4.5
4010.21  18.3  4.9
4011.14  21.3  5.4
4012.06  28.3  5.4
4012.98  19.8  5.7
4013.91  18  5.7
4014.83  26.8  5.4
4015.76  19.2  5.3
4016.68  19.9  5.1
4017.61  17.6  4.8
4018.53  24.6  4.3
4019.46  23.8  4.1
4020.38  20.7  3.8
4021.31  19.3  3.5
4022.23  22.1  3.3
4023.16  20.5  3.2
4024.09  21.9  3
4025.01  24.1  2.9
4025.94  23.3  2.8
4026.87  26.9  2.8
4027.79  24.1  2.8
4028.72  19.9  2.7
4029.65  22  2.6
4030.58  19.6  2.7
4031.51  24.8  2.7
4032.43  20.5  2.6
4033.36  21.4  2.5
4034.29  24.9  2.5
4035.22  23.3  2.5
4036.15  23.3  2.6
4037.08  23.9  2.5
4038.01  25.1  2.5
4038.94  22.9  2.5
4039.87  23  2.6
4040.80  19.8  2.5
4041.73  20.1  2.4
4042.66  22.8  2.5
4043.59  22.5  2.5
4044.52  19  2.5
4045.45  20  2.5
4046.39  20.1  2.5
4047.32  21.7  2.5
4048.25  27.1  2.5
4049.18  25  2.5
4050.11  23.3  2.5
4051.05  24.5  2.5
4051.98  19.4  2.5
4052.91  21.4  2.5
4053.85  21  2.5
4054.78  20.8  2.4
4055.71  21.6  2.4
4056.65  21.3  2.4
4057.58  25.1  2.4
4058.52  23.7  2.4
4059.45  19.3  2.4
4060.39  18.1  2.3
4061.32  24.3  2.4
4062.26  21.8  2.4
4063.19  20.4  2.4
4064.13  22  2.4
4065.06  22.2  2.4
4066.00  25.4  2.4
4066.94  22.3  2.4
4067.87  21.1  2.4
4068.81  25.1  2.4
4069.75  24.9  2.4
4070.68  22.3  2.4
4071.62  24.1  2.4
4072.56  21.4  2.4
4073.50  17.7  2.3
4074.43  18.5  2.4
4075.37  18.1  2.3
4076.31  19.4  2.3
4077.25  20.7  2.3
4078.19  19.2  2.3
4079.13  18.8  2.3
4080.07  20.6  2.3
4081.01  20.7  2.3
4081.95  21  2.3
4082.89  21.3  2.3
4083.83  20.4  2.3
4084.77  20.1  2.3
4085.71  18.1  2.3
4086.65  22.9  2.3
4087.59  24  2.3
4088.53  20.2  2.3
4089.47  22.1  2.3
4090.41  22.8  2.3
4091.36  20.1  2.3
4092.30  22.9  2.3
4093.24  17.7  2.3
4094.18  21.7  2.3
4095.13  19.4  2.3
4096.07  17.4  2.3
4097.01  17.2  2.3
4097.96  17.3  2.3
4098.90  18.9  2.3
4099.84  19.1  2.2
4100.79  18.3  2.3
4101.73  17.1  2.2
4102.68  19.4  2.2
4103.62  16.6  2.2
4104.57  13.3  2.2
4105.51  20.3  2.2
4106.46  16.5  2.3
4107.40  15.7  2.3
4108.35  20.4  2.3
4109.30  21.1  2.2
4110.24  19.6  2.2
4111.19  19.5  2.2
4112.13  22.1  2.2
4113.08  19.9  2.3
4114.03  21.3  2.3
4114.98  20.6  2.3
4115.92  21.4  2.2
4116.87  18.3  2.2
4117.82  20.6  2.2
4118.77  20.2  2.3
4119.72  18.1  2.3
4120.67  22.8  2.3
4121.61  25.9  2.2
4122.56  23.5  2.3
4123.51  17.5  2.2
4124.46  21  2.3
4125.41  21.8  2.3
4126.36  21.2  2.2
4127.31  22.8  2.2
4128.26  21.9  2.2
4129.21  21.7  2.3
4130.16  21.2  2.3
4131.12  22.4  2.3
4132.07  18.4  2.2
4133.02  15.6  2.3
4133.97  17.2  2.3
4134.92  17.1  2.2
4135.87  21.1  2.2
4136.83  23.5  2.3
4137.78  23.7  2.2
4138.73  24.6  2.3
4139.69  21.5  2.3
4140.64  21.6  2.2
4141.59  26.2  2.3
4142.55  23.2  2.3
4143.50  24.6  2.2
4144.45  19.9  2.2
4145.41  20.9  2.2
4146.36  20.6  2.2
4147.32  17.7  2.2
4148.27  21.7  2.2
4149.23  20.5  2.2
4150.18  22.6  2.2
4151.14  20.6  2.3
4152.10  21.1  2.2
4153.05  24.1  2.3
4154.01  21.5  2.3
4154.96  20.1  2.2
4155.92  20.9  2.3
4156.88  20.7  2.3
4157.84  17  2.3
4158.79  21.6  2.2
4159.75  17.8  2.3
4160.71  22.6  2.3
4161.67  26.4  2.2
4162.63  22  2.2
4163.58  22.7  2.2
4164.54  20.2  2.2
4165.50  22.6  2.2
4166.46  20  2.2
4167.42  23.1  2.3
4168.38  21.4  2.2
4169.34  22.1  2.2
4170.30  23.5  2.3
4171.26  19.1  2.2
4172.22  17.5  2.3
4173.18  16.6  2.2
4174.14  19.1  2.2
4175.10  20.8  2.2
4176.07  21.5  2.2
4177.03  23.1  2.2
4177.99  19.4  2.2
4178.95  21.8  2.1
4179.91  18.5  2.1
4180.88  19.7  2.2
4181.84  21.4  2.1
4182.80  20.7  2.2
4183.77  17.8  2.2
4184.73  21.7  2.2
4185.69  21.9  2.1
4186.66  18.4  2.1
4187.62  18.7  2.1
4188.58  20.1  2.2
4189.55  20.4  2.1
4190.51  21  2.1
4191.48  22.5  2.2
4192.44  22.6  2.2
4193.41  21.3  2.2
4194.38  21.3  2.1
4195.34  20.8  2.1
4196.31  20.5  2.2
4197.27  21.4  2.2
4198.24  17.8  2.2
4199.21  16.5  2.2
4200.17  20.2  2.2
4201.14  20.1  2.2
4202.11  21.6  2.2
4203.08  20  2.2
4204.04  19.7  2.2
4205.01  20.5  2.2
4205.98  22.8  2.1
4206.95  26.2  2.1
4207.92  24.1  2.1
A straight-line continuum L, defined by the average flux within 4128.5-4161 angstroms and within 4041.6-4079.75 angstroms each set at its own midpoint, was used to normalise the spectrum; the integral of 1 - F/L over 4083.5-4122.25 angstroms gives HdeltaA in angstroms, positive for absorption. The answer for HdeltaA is 2.8 angstroms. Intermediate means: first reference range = 21.7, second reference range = 21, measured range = 19.8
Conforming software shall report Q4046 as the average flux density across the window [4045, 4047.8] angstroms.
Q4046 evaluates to 20.6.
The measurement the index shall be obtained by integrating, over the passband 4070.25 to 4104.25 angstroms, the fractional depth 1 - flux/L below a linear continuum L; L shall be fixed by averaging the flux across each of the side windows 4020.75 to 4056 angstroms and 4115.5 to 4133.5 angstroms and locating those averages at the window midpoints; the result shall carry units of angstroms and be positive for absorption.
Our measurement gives 2.5 angstroms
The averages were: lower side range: 22.3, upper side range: 20.9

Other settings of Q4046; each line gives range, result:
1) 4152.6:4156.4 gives 21.6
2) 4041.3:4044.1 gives 21.8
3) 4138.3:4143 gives 23.4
